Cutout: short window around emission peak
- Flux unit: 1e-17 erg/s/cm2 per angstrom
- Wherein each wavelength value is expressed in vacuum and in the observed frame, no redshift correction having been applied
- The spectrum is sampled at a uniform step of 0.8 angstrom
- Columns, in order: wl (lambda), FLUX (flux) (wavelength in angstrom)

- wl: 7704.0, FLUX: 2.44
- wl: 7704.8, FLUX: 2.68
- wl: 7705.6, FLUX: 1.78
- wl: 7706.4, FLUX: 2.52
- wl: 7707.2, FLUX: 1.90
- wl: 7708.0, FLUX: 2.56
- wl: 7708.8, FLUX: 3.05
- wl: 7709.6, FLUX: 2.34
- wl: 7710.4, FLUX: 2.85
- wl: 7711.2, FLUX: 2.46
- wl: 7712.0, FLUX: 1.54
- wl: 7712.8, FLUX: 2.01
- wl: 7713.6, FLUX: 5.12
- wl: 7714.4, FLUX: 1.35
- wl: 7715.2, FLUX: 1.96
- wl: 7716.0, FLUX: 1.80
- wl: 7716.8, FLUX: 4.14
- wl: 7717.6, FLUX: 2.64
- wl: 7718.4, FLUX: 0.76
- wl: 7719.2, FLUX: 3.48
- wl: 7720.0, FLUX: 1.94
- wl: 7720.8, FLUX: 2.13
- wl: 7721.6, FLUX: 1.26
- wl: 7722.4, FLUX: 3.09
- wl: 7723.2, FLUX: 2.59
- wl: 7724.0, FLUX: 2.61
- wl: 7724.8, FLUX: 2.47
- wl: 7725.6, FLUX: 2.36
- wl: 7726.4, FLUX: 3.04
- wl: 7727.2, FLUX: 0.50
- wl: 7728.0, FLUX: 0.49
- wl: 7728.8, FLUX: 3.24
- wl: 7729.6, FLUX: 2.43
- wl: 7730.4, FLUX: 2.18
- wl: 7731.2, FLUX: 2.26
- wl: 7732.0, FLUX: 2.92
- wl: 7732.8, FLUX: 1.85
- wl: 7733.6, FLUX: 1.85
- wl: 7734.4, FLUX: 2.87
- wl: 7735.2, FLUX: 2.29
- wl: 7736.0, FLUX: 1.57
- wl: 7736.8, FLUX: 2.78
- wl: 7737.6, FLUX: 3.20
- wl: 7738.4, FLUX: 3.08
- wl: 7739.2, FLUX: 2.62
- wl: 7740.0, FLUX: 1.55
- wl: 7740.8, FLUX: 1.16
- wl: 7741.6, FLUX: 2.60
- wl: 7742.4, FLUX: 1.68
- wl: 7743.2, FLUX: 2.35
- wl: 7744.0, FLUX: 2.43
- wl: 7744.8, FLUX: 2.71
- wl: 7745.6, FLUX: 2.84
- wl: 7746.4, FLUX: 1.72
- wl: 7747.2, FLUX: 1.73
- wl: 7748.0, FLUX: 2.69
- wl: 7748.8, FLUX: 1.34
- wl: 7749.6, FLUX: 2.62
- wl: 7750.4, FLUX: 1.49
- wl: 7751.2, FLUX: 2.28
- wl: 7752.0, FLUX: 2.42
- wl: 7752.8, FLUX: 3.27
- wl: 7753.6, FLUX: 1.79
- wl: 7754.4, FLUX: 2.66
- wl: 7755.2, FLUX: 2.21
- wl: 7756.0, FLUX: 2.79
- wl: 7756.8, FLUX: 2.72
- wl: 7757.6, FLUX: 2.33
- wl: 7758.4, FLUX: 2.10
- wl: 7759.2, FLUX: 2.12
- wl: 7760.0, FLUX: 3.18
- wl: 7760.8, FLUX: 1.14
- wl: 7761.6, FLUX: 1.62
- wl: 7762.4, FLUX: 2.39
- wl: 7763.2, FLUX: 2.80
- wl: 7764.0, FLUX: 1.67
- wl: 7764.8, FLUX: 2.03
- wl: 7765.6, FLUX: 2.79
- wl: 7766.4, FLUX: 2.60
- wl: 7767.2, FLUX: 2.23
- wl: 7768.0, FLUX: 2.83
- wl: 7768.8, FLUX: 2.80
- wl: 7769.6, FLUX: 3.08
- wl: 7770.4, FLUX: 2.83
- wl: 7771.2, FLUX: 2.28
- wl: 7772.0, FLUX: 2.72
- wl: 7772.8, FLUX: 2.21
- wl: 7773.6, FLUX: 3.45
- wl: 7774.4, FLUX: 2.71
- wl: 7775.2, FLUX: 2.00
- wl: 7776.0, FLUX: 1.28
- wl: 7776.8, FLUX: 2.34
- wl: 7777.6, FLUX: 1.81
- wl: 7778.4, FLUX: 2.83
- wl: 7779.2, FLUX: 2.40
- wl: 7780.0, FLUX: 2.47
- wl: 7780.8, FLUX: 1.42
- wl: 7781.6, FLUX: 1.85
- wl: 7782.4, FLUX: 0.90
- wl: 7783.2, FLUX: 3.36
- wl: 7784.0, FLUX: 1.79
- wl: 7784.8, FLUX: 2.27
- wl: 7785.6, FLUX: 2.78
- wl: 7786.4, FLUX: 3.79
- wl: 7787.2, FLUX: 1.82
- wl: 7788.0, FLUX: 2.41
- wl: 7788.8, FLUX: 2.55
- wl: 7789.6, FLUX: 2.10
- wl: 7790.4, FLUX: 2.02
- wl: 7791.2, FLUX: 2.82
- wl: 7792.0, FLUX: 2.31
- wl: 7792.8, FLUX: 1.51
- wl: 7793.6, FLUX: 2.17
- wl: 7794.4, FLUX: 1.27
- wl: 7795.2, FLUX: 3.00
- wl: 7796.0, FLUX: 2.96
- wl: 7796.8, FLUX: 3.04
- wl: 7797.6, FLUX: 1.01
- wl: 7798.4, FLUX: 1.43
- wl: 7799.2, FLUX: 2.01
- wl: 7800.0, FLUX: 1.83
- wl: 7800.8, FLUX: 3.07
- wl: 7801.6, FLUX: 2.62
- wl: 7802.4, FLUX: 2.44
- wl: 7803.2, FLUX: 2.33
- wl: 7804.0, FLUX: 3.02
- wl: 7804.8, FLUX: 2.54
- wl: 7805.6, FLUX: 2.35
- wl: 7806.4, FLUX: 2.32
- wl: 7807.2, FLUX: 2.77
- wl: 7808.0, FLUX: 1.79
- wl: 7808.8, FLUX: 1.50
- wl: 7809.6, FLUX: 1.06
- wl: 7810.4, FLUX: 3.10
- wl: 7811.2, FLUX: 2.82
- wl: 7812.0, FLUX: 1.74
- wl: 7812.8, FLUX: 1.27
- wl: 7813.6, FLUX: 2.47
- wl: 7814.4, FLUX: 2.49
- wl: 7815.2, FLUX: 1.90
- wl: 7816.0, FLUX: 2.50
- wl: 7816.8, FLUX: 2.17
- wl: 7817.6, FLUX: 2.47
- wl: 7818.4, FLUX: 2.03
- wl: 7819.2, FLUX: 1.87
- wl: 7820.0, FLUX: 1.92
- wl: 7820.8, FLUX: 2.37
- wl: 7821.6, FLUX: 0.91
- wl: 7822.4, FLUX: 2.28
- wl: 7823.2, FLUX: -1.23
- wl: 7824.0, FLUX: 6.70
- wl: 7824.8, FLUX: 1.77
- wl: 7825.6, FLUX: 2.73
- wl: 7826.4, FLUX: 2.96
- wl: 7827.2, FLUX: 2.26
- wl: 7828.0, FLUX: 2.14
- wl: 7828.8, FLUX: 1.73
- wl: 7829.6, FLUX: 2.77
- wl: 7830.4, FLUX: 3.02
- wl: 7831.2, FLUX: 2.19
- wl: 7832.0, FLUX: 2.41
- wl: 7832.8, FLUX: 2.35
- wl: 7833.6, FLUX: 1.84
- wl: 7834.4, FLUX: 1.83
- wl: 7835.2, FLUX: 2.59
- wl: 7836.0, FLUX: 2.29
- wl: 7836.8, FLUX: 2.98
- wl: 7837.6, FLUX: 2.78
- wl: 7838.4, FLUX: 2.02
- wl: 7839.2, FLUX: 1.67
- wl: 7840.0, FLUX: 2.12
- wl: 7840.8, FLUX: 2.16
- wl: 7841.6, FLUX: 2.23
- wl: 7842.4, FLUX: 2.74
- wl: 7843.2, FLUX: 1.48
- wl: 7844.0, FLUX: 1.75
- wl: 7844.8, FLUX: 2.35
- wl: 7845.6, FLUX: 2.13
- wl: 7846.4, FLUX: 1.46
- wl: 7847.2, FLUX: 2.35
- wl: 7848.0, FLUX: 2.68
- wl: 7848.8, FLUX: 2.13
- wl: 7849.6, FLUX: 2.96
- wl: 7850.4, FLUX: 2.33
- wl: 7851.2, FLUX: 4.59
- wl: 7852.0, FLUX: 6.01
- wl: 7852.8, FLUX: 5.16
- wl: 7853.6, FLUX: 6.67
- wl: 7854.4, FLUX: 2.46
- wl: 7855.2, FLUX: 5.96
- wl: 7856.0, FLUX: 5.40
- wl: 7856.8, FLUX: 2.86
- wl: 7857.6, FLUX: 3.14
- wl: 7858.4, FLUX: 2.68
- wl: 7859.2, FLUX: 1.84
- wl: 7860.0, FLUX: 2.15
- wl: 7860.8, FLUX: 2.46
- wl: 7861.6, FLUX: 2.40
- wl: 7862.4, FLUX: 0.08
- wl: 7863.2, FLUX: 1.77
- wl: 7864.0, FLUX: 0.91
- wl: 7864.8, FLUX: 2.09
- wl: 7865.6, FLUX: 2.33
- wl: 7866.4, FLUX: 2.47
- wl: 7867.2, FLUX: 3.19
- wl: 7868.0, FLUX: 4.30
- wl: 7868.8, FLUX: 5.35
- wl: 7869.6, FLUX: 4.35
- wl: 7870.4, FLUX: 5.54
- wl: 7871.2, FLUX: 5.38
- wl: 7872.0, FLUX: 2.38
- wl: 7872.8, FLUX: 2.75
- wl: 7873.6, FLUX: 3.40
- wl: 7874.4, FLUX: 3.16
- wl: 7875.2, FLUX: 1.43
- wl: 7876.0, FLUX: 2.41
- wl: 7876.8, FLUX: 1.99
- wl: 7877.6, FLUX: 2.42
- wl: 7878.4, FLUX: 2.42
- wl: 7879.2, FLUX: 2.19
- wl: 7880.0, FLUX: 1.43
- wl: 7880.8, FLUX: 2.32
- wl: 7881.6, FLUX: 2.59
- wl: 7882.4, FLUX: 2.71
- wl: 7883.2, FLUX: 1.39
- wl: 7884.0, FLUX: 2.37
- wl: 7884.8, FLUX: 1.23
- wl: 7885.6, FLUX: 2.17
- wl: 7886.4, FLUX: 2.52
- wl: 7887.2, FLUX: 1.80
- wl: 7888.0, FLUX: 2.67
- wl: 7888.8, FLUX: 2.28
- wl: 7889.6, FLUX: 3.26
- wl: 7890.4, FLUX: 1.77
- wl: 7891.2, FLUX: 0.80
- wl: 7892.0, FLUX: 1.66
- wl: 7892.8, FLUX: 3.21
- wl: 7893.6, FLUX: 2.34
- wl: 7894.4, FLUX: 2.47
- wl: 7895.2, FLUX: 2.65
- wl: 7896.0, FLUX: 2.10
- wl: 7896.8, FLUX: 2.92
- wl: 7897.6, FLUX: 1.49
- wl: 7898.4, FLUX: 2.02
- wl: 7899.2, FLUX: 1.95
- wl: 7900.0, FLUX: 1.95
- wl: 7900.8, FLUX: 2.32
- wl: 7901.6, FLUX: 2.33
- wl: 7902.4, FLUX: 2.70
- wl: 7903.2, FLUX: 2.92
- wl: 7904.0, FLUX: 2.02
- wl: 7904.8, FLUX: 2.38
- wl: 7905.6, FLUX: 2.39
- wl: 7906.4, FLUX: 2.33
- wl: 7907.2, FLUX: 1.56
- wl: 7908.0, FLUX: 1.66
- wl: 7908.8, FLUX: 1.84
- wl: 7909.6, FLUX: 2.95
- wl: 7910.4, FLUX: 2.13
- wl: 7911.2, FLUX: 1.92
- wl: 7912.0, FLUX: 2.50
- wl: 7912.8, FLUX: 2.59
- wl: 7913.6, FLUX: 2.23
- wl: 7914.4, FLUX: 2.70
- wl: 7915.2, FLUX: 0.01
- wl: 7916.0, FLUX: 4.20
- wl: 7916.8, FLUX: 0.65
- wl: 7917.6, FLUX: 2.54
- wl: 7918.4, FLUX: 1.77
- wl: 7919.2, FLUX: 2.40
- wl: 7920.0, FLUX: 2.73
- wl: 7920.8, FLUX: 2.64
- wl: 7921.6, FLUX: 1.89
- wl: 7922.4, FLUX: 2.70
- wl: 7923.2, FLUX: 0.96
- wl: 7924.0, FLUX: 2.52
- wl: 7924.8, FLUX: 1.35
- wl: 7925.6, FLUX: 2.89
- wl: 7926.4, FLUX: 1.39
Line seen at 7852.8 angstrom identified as [S II] 6716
